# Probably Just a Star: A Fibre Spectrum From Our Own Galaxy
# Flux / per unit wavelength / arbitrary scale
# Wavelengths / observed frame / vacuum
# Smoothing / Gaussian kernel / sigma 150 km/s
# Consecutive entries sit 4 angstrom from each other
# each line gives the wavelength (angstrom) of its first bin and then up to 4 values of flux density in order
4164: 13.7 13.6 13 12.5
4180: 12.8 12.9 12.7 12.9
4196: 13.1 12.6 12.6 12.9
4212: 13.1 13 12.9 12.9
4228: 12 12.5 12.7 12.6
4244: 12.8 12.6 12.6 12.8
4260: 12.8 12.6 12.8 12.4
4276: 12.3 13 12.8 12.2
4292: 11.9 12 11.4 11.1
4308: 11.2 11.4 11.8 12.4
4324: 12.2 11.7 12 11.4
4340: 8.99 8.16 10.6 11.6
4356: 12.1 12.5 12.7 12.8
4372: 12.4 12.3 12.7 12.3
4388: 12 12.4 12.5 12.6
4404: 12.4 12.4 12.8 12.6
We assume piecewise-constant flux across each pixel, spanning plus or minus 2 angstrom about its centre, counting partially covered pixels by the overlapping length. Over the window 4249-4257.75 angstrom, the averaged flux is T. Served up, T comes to 12.7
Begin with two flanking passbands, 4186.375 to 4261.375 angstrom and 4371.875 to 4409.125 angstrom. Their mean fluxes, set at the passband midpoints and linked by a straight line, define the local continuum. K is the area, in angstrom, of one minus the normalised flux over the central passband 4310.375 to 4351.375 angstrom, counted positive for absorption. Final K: 4.7 angstrom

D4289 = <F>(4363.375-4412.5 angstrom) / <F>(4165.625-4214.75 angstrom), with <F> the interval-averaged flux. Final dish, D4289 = 0.97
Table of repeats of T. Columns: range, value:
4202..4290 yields 12.7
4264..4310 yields 12.1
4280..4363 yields 11.5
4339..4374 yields 11.4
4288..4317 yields 11.6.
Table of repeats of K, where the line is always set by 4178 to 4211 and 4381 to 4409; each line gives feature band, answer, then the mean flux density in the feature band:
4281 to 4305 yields 1.2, 12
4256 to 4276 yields 0.1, 12.6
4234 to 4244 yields 0.0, 12.7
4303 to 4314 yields 1.2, 11.2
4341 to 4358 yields 2.7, 10.5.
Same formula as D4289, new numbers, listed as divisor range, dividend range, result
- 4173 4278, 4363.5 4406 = 0.98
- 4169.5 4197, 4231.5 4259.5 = 0.99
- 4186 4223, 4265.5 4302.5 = 0.96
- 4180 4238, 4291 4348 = 0.88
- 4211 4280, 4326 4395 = 0.92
